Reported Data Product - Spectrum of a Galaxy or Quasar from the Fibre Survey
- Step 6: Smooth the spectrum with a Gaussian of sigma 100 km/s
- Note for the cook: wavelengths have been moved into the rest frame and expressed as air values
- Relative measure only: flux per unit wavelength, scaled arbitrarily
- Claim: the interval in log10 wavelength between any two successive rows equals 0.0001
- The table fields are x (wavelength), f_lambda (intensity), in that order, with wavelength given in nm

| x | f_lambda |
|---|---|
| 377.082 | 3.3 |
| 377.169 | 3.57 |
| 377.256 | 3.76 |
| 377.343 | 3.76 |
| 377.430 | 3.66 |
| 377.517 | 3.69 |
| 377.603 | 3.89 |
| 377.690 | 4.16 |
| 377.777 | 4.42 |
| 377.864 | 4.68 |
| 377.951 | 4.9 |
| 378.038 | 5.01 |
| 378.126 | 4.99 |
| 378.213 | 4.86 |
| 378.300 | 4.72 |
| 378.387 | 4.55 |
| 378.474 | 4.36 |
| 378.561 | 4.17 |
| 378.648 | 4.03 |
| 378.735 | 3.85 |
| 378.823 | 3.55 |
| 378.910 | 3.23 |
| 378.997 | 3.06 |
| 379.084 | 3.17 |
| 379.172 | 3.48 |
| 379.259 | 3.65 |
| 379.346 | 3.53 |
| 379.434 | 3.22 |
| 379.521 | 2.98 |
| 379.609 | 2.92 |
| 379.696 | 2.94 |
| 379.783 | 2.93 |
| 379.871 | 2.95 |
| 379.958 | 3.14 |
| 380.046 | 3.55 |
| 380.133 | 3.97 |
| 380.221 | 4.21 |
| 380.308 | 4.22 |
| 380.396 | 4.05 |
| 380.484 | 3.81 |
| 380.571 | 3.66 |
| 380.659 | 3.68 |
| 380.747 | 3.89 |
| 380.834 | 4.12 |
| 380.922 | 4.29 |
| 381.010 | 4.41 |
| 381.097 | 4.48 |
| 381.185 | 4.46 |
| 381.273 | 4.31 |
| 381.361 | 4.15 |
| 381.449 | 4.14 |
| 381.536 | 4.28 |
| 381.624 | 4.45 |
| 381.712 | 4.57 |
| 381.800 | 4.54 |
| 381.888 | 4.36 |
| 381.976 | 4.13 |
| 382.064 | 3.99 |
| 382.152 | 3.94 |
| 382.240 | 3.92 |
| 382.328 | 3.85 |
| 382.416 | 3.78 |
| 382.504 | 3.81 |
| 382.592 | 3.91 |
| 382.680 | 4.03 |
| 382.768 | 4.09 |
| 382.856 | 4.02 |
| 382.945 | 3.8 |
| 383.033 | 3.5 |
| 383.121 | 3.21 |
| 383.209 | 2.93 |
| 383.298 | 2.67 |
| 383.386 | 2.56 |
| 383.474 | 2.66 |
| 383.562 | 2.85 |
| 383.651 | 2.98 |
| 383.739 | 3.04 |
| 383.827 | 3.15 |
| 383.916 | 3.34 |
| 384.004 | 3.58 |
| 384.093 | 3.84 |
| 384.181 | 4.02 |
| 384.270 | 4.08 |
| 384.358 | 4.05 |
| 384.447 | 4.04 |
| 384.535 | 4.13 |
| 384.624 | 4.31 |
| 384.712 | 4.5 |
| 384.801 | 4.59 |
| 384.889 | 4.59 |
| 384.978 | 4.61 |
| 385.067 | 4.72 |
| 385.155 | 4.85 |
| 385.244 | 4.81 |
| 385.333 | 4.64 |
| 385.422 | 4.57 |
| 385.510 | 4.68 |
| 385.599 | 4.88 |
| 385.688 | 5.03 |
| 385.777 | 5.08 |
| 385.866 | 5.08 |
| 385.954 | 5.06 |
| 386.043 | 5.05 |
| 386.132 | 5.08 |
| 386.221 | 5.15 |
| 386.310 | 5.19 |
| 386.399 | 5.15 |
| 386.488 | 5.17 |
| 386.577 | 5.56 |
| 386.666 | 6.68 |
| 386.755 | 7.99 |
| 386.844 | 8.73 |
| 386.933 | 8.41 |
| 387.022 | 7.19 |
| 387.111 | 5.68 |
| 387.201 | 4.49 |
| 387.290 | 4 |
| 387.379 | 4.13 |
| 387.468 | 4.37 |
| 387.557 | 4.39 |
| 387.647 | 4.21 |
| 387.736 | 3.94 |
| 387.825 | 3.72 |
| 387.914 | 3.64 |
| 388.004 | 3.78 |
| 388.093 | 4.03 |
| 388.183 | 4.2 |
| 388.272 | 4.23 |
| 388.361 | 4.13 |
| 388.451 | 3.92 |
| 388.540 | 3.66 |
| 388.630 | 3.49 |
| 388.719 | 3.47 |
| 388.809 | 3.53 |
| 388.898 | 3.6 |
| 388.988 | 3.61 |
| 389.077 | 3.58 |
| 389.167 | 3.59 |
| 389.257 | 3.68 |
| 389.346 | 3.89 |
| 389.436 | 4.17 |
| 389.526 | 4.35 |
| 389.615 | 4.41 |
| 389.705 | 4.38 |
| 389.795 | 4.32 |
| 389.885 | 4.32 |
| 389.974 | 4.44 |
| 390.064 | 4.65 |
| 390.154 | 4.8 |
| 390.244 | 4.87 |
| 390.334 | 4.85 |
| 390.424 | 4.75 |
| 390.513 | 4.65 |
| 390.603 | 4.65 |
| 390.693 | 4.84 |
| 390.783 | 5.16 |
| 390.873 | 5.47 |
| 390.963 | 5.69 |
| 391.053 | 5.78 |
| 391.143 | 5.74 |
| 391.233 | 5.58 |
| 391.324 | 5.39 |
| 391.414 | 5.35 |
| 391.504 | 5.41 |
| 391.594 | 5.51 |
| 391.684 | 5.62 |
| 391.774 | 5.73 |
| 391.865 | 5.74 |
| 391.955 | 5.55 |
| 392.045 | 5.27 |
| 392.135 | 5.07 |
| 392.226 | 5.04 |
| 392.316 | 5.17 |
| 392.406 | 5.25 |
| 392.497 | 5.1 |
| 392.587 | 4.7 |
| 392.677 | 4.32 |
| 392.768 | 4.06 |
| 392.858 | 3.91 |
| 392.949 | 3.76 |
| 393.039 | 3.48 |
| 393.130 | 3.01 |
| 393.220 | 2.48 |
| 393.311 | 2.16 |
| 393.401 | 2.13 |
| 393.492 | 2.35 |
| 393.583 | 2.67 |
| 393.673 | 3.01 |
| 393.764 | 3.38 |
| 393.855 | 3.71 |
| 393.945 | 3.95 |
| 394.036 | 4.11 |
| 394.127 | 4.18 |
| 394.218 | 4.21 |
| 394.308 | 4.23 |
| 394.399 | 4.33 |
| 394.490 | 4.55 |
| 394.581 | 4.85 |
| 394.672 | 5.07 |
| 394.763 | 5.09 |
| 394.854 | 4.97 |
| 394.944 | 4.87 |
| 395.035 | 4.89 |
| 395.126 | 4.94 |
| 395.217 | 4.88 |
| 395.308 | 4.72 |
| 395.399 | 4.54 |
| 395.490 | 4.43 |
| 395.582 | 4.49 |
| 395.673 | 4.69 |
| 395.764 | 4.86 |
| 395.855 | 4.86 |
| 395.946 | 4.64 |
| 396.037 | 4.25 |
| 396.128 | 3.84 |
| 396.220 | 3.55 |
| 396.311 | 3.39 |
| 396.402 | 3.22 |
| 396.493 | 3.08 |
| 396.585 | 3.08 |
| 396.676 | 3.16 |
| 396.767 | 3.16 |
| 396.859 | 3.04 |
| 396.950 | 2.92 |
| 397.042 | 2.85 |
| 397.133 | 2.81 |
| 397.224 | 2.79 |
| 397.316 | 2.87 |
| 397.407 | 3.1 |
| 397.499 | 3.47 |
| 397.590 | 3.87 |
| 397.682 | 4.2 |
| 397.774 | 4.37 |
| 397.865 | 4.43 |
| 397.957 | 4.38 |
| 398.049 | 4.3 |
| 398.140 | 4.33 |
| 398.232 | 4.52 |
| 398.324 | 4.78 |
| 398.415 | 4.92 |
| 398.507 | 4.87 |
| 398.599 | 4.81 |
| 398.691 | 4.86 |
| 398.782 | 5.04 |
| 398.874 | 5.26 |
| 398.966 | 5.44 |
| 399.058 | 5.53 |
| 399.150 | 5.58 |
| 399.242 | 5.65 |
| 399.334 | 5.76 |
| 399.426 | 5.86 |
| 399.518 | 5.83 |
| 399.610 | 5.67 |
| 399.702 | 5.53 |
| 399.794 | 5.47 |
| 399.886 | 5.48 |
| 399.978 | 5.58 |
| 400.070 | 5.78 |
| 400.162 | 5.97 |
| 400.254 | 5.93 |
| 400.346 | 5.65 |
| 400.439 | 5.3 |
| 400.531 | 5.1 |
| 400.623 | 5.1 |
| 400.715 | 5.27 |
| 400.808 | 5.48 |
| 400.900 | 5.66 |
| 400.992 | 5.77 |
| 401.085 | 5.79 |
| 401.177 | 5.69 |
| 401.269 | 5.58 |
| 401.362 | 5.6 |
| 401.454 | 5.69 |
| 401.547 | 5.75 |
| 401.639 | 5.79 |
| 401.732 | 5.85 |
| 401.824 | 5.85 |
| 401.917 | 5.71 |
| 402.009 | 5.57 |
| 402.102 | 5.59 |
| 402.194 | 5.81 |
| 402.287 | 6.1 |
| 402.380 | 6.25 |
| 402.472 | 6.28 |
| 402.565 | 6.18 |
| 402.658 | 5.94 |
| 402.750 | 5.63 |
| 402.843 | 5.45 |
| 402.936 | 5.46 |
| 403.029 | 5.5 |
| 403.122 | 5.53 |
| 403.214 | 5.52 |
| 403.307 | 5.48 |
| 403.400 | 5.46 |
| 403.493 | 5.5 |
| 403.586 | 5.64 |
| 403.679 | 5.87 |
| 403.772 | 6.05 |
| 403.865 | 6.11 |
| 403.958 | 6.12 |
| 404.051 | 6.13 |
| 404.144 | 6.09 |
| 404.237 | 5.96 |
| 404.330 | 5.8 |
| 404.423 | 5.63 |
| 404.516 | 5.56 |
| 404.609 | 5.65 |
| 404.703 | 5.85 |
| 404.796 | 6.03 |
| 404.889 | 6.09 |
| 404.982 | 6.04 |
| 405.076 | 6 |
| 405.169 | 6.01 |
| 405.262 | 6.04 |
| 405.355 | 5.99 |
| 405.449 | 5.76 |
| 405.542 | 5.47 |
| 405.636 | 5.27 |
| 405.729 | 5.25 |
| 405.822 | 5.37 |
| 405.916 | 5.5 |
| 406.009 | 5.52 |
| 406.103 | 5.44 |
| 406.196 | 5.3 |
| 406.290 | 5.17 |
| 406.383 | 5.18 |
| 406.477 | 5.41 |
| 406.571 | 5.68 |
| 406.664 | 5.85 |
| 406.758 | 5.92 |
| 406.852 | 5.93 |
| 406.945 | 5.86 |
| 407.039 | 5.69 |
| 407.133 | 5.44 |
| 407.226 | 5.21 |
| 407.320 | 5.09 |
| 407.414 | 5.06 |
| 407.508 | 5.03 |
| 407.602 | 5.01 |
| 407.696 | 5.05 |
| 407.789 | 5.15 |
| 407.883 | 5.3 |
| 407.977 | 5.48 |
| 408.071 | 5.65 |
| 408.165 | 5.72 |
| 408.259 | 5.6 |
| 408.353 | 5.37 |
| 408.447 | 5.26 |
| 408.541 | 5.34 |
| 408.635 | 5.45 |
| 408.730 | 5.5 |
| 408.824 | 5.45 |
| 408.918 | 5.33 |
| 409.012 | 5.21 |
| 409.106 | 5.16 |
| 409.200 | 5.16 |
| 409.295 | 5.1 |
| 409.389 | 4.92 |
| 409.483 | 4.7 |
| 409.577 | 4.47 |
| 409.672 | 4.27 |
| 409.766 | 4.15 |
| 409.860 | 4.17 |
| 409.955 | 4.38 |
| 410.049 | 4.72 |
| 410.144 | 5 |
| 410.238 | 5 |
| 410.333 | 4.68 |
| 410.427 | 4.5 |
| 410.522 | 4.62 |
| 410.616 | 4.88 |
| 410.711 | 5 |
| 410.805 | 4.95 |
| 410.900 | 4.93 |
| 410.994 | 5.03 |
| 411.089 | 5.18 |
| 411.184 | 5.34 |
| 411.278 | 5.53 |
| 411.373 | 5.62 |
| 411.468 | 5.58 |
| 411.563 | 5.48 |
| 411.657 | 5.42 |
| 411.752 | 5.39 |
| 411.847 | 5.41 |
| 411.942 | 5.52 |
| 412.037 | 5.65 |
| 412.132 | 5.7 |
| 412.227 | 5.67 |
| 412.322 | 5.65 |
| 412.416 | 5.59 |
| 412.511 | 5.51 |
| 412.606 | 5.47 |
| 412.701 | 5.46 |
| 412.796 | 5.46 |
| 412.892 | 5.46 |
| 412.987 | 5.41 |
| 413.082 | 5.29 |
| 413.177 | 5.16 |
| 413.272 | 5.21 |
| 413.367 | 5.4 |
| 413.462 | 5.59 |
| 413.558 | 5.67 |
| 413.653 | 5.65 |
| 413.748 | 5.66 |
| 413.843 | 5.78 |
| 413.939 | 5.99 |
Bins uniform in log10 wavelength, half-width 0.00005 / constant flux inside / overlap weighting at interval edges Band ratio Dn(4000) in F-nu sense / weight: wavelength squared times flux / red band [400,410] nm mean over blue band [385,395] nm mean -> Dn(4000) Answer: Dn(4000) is 1.3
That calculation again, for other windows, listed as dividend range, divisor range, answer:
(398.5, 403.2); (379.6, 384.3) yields 1.65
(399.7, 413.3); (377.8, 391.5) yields 1.42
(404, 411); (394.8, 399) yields 1.36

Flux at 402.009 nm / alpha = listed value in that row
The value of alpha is 5.57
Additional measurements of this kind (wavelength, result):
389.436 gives 4.17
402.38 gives 6.25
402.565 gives 6.18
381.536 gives 4.28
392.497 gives 5.1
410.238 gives 5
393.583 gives 2.67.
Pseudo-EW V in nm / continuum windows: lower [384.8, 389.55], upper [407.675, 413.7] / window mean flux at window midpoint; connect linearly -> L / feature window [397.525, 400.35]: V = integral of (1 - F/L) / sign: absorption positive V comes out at -0.09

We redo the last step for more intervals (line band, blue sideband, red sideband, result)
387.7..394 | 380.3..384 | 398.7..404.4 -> 0.44 nm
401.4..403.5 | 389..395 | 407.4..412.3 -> -0.38 nm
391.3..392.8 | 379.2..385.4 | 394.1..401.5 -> -0.29 nm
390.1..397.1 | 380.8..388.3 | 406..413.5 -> 0.50 nm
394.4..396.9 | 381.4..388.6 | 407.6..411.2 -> 0.22 nm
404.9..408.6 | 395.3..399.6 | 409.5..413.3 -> -0.50 nm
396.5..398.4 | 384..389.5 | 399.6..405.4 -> 0.62 nm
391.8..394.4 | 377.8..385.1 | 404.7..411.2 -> 0.27 nm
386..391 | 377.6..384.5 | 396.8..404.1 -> -0.40 nm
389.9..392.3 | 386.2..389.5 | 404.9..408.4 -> -0.20 nm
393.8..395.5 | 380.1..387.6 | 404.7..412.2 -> 0.09 nm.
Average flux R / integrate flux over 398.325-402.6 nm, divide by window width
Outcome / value 5.58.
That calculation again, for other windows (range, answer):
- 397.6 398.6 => 4.5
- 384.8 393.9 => 4.62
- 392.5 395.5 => 4.01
